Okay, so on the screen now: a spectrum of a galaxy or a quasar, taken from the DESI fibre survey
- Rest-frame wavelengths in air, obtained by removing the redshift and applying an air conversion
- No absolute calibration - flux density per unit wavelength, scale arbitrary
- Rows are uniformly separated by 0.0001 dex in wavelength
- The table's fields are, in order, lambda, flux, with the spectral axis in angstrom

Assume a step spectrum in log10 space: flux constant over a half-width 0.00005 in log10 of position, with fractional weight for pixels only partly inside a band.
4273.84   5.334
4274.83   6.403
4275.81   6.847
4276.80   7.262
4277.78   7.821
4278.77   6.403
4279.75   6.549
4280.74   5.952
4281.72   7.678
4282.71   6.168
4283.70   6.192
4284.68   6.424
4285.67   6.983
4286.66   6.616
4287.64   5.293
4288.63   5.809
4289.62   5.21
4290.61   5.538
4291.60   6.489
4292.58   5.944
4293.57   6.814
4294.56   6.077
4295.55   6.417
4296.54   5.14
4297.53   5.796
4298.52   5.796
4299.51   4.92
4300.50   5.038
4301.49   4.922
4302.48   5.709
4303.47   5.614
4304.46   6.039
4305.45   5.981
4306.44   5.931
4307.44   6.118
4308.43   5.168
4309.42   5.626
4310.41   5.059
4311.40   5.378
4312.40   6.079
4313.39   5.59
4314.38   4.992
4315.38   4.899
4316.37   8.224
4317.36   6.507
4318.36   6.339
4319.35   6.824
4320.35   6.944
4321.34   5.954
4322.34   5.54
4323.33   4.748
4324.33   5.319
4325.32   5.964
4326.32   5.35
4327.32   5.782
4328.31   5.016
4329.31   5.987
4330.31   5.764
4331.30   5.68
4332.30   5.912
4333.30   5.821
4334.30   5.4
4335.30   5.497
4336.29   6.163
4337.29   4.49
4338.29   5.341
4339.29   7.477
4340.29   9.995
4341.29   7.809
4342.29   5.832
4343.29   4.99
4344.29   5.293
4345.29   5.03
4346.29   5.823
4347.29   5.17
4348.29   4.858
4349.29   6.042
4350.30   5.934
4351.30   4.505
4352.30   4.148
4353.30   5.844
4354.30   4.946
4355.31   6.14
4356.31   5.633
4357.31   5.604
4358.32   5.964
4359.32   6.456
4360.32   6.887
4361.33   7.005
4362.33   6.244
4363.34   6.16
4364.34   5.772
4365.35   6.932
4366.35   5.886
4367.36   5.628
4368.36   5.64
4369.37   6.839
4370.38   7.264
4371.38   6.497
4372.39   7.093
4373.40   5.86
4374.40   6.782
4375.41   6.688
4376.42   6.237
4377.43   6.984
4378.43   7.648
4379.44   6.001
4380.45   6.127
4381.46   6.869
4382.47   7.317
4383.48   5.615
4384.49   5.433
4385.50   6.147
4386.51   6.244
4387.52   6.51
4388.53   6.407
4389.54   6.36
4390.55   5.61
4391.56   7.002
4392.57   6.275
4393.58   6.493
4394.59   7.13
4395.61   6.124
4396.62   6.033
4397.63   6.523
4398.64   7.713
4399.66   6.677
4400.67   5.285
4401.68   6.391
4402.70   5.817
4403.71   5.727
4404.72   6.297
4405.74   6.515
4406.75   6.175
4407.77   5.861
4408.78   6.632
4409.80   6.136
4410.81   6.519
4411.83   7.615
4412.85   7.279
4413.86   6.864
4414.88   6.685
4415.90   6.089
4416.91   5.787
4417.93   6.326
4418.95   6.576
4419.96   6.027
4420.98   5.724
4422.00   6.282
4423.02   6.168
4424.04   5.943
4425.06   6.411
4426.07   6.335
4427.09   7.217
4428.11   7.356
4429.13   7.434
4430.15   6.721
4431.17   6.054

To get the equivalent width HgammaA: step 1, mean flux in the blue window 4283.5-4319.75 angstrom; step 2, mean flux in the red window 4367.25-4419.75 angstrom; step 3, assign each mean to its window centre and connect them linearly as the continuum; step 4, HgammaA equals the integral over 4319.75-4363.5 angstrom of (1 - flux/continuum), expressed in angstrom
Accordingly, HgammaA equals 2.1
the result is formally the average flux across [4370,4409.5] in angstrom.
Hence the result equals 6.42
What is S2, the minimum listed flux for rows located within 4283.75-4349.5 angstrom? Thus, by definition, 4.49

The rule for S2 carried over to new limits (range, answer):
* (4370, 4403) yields 5.285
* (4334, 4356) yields 4.148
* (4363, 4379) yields 5.628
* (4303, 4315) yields 4.992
